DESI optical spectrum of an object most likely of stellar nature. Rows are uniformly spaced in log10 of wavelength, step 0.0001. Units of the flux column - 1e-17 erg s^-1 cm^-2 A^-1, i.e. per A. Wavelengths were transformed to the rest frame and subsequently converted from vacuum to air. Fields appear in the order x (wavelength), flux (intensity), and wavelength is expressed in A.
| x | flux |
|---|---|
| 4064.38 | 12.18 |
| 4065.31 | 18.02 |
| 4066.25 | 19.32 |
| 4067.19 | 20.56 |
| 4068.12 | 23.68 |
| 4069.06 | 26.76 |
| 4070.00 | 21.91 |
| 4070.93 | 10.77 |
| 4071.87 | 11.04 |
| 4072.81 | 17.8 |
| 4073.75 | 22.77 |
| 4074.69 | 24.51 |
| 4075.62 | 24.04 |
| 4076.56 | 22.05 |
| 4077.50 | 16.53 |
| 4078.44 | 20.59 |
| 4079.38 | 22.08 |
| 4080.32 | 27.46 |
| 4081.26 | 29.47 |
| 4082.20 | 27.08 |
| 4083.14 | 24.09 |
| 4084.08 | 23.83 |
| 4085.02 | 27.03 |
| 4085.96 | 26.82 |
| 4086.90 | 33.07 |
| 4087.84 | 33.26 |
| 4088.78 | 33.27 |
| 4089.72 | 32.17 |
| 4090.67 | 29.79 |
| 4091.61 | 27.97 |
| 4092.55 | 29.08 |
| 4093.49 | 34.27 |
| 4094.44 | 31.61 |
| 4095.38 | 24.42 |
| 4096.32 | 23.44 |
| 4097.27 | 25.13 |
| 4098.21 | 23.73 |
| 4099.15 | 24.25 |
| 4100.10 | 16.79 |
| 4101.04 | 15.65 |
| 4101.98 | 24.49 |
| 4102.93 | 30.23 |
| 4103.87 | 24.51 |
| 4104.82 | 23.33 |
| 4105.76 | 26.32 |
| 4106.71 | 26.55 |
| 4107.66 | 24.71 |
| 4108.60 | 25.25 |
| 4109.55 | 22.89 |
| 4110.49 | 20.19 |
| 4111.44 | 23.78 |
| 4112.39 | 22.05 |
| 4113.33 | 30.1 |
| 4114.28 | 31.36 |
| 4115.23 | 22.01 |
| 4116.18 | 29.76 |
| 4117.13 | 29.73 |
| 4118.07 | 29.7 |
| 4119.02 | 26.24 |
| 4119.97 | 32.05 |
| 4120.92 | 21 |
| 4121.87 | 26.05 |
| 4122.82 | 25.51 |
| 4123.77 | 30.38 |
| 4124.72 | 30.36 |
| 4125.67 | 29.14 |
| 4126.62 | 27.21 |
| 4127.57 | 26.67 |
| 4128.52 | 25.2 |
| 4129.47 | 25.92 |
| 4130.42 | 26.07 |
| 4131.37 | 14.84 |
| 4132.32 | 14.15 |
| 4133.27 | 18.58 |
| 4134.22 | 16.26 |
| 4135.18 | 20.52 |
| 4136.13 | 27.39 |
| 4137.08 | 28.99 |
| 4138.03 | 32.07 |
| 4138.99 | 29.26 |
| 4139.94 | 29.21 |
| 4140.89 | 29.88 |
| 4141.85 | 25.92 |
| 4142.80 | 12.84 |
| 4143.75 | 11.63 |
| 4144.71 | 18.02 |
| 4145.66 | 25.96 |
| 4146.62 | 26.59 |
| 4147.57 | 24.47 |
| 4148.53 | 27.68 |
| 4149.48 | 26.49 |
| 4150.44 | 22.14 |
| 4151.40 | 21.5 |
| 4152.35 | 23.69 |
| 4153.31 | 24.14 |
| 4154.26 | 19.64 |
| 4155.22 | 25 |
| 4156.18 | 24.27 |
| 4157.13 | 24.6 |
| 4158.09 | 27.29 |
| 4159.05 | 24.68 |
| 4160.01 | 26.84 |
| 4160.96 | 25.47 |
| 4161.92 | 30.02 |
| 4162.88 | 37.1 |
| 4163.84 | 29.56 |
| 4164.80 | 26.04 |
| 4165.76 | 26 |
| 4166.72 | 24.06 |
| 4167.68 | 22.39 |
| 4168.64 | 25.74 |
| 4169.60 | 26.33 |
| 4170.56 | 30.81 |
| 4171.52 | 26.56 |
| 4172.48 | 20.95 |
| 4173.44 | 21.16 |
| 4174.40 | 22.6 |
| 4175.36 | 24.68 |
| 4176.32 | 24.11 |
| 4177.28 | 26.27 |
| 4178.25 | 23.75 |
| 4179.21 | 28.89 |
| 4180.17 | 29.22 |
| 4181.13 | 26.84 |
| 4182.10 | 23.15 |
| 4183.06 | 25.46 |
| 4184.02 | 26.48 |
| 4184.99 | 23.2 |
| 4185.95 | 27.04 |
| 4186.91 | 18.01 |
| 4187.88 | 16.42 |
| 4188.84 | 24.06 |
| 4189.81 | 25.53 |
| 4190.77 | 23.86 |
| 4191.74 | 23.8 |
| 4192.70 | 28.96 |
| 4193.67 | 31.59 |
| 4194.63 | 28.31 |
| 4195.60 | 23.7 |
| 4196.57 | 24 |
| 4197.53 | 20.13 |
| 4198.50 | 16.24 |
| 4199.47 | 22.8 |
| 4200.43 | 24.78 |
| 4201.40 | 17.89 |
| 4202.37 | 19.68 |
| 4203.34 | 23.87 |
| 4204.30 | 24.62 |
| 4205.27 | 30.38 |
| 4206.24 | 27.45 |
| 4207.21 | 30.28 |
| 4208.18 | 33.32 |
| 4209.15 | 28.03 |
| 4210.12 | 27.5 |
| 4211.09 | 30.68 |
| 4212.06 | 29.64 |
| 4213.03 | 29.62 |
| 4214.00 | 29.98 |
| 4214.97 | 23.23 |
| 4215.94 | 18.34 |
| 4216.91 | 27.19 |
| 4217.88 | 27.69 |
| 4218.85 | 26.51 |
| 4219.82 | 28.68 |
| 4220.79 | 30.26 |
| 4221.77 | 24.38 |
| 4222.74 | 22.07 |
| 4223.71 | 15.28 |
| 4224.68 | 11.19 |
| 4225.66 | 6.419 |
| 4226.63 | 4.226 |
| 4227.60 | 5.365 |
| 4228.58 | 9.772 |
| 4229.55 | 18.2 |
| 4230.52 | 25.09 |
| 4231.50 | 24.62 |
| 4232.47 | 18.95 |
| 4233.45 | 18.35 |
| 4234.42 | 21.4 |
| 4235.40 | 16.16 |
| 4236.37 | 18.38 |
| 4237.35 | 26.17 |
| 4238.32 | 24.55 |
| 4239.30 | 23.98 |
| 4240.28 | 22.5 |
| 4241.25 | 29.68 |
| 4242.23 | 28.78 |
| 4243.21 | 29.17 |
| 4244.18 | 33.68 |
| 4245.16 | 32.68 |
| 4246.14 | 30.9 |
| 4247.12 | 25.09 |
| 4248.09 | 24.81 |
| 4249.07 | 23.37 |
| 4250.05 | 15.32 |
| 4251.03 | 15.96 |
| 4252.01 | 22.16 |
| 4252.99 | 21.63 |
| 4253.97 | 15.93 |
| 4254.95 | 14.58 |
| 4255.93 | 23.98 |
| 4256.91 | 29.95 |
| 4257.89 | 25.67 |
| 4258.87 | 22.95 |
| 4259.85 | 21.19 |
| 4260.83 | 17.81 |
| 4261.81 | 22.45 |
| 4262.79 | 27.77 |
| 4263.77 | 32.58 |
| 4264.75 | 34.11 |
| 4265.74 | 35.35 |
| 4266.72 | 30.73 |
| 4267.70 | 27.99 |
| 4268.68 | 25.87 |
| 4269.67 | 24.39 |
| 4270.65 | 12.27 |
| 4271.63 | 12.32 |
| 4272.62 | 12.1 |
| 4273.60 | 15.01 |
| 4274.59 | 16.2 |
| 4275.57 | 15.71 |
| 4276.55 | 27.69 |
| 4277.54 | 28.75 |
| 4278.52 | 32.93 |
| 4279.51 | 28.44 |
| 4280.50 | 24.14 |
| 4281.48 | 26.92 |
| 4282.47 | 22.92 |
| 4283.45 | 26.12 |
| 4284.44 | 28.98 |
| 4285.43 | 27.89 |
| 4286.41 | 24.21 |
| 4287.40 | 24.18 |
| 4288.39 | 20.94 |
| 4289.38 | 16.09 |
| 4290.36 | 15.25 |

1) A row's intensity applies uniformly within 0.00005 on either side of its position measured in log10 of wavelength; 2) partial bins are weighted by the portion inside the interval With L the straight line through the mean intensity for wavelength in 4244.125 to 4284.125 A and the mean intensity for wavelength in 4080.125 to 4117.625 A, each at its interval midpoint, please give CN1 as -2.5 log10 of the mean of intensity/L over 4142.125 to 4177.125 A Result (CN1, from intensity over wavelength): 0.04 mag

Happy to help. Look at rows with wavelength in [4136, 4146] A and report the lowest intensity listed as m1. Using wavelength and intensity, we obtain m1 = 11.63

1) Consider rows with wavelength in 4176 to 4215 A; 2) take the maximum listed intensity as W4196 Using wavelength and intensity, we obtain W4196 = 33.32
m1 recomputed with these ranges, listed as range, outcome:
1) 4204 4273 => 4.226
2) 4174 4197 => 16.42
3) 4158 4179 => 20.95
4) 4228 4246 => 9.772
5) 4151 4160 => 19.64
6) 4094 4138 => 14.15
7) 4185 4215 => 16.24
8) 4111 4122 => 21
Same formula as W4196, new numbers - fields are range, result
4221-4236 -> 25.09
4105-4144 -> 32.07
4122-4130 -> 30.38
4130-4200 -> 37.1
